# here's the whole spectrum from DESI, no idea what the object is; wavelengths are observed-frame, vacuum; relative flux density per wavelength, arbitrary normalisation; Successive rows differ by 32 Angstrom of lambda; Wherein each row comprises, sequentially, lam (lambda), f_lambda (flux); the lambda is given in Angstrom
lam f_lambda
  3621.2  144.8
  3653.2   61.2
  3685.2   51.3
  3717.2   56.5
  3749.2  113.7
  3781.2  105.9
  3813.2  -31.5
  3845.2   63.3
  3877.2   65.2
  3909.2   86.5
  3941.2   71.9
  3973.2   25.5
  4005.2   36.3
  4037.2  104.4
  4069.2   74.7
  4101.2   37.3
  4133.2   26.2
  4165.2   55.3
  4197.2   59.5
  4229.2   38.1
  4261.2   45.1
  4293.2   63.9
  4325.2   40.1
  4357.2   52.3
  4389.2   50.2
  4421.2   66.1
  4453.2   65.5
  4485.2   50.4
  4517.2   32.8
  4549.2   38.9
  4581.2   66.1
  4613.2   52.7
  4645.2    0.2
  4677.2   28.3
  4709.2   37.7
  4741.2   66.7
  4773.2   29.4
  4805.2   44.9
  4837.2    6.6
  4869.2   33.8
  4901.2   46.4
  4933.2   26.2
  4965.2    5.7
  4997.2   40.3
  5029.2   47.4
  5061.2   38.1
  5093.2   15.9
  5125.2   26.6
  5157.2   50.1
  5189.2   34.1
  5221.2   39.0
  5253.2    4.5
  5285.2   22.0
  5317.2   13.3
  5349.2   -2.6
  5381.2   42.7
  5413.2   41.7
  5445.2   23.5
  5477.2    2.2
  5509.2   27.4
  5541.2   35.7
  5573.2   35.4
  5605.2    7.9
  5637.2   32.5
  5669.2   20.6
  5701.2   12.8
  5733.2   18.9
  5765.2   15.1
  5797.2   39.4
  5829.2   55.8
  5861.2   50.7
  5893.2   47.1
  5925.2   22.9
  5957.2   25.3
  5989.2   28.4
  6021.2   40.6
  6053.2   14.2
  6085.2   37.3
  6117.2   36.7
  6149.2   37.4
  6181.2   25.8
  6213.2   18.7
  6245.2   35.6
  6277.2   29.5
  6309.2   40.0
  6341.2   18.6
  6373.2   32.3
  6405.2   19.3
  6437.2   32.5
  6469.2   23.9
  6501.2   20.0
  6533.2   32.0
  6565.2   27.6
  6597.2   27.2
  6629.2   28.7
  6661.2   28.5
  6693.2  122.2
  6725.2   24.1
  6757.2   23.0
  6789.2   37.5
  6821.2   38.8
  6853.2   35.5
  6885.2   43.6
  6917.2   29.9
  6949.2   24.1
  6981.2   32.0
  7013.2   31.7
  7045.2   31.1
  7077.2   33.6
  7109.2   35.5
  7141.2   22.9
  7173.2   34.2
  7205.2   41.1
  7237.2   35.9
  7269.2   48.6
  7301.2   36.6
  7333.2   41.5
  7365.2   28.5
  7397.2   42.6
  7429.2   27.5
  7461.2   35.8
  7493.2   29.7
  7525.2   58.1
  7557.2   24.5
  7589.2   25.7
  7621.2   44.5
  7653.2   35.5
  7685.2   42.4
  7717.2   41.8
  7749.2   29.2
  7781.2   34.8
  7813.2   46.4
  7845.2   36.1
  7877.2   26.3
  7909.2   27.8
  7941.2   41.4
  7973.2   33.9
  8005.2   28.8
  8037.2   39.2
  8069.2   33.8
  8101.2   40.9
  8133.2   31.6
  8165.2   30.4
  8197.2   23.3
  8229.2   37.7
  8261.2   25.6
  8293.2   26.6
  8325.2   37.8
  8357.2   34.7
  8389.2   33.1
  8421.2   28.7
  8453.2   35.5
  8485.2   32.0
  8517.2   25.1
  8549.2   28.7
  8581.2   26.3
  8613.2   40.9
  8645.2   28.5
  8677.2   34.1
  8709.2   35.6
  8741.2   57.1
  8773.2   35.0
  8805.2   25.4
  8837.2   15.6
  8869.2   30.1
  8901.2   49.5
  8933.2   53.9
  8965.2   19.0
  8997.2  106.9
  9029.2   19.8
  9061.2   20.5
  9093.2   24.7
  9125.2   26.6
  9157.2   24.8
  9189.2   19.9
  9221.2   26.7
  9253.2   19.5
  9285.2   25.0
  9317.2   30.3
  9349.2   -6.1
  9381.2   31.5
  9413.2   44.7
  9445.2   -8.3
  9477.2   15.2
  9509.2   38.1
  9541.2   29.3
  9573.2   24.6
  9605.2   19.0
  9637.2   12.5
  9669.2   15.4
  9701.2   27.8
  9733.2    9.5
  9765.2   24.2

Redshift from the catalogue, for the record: 0.80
